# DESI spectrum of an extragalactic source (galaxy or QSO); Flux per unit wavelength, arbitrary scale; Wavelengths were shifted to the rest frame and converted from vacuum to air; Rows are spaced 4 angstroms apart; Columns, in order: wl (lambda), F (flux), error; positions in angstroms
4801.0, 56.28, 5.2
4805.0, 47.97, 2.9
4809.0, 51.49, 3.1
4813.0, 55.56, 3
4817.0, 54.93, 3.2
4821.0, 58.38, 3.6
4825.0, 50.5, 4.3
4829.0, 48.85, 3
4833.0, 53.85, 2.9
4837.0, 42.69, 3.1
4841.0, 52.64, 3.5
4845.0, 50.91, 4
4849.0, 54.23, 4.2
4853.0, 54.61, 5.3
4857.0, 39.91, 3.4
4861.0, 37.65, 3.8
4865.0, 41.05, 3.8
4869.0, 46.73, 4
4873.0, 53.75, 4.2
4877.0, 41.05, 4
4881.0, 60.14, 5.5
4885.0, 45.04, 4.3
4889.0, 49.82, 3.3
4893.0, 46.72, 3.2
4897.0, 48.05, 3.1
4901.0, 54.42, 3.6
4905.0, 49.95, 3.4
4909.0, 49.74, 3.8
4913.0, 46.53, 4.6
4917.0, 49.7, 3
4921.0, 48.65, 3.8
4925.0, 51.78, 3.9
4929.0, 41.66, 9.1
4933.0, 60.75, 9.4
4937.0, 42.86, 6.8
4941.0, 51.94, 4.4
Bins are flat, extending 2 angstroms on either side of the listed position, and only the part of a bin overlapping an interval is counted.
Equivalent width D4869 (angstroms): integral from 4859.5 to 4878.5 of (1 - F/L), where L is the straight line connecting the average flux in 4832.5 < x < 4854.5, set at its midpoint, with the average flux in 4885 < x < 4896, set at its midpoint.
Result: 1.9 angstroms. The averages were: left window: 51.3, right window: 47.7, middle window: 44.3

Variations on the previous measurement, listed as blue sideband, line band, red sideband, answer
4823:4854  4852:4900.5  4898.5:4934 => 3.23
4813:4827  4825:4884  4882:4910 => 4.39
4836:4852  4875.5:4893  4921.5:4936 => 0.59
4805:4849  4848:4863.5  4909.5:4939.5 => 1.55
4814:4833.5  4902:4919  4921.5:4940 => 0.28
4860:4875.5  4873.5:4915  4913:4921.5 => -2.05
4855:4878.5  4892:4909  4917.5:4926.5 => -0.89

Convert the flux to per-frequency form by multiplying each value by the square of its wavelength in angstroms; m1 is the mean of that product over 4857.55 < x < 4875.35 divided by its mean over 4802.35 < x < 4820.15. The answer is 0.86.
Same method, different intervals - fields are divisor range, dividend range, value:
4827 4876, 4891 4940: 1.06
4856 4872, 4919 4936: 1.22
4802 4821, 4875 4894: 0.94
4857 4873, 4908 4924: 1.16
